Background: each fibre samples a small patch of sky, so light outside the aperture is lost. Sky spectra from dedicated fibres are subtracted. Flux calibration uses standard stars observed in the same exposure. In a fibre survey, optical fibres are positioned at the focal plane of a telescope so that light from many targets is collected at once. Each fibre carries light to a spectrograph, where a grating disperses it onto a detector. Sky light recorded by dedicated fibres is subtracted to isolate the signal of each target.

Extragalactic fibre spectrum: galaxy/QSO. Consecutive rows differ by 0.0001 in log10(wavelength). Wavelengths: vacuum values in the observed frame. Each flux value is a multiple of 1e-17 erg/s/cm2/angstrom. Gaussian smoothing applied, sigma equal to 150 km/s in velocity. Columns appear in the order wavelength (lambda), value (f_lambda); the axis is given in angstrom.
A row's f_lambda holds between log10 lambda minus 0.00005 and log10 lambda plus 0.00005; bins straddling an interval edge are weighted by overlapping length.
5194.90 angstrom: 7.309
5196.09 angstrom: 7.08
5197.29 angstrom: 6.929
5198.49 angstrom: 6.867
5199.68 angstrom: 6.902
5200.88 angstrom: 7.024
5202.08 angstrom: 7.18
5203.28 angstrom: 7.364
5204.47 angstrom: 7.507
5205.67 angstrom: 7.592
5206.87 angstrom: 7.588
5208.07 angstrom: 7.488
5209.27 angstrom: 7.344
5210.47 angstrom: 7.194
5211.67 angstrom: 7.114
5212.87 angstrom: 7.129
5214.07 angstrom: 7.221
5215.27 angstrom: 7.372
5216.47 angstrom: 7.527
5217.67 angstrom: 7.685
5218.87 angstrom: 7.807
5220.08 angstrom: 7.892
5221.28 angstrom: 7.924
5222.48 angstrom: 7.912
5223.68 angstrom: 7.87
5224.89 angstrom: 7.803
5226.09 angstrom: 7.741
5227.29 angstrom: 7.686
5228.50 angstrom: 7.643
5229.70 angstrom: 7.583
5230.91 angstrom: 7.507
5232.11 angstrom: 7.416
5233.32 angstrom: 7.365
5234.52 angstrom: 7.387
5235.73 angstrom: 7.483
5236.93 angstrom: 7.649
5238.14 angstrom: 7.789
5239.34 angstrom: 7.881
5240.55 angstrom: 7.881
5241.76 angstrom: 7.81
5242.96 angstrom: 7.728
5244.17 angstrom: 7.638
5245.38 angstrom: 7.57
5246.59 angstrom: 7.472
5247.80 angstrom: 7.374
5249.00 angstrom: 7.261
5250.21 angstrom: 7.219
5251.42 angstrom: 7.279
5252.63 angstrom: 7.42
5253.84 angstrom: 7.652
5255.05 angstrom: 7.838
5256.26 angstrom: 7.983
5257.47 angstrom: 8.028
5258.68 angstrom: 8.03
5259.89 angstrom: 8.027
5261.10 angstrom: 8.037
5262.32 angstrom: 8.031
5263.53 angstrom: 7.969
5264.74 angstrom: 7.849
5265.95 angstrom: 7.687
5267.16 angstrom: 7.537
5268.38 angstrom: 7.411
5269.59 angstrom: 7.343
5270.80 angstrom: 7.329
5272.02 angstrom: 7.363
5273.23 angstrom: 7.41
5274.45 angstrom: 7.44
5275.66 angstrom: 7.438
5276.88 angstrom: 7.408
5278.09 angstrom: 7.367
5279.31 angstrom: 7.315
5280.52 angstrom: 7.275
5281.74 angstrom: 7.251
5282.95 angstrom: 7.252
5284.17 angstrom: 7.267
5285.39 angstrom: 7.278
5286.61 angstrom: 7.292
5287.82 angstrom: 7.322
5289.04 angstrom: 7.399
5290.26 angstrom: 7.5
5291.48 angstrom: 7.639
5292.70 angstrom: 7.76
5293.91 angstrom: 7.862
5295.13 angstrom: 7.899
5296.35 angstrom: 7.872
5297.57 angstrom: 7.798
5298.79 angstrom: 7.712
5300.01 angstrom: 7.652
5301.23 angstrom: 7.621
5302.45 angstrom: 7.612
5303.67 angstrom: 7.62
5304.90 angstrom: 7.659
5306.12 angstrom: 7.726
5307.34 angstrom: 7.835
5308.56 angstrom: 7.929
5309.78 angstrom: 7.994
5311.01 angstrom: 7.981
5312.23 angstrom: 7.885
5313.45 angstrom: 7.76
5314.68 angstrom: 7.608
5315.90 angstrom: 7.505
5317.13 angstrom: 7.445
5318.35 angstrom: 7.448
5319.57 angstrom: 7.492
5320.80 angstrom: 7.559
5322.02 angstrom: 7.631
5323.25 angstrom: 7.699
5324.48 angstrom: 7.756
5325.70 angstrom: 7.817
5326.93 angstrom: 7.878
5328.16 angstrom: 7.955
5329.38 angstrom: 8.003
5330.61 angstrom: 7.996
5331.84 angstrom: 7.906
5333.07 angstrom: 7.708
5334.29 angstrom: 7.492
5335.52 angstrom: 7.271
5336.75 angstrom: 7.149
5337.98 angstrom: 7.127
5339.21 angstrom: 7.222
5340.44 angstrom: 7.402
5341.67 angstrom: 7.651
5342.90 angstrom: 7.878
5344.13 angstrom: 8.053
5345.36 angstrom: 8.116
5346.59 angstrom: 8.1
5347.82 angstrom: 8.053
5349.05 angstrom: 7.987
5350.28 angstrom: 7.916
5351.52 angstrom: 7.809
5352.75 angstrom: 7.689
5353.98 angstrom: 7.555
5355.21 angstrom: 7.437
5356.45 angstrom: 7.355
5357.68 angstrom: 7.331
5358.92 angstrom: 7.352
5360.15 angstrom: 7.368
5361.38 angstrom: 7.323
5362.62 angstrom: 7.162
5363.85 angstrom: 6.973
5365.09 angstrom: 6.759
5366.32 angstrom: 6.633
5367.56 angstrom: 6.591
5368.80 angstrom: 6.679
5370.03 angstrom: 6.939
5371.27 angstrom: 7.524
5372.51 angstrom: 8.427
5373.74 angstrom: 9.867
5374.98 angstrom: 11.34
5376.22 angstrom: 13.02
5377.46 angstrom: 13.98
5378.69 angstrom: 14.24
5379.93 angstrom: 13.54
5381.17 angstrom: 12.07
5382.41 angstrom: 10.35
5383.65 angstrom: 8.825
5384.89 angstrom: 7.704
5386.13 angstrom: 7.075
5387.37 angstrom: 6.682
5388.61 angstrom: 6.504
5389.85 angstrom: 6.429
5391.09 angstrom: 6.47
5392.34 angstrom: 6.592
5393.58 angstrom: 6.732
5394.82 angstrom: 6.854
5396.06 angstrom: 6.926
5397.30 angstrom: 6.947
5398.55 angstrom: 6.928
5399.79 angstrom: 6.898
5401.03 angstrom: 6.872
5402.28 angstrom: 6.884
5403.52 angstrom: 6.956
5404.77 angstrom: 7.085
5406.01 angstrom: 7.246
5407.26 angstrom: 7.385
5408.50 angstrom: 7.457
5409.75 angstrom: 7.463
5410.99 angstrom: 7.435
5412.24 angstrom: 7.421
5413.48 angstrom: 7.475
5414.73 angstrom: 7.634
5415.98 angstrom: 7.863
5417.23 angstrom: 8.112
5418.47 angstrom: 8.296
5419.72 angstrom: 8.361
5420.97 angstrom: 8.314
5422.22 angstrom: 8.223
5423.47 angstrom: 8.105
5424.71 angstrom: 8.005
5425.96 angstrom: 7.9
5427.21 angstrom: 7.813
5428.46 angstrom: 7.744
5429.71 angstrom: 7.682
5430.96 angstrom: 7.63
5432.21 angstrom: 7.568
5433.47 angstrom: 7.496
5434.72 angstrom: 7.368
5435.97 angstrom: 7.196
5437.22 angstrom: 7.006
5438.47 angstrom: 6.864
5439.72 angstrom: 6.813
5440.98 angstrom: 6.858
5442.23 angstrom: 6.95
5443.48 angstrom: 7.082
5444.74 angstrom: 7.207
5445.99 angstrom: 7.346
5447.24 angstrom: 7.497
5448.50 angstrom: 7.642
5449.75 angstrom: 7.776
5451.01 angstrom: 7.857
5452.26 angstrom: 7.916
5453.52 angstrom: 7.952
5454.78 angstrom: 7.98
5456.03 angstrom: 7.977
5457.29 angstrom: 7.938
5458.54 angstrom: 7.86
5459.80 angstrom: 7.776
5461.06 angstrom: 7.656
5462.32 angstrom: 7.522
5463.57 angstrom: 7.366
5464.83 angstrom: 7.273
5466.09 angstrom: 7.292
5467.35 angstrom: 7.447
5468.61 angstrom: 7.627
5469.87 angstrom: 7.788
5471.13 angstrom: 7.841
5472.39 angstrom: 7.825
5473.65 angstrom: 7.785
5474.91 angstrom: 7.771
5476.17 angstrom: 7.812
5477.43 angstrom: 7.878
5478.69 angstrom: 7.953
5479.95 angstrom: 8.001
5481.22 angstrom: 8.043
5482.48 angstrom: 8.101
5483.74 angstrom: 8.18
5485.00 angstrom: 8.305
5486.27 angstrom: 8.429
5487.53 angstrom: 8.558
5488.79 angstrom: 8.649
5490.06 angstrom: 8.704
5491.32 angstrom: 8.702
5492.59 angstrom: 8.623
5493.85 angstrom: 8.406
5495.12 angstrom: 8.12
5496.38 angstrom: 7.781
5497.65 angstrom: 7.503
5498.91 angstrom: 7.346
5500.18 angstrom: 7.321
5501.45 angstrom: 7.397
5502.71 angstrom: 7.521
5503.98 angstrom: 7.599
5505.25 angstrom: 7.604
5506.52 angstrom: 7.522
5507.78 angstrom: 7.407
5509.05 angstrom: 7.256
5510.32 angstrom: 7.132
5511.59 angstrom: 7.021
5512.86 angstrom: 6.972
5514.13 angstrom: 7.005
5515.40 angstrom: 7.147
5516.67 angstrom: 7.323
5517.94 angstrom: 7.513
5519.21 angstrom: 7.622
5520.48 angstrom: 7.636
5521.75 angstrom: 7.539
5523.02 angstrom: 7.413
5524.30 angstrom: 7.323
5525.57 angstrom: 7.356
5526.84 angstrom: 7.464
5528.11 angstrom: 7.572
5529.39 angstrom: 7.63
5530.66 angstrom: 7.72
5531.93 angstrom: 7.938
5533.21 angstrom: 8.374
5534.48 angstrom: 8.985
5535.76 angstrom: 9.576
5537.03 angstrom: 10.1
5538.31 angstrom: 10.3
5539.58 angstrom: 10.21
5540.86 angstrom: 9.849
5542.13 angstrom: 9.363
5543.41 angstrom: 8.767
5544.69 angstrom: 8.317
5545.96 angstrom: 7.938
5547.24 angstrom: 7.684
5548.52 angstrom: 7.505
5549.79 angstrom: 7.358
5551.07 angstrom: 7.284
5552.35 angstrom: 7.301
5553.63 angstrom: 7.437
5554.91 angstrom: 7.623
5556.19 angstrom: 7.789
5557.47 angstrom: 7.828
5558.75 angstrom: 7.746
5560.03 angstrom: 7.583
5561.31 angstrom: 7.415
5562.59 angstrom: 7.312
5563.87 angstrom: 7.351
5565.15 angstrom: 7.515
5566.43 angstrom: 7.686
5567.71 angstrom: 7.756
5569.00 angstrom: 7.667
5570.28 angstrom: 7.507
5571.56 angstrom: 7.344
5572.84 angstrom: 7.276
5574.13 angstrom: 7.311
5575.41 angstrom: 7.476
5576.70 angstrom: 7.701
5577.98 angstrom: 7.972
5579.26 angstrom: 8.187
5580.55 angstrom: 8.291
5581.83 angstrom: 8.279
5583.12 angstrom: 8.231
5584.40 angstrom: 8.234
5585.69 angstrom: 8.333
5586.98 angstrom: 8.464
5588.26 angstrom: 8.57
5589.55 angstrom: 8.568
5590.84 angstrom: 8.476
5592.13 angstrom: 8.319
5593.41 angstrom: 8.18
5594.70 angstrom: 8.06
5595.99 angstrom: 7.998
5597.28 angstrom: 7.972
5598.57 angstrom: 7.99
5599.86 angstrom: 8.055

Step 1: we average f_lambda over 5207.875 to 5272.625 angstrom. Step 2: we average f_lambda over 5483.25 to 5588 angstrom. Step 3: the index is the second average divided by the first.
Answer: 1.04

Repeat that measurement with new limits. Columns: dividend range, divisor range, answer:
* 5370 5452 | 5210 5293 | 1.06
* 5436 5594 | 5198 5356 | 1.03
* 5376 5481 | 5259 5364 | 1.03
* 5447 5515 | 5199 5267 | 1.02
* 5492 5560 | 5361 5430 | 0.98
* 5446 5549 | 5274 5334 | 1.04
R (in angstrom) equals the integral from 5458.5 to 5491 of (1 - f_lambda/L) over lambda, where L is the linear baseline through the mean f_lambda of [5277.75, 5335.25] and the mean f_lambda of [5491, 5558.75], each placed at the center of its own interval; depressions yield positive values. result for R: -0.3 angstrom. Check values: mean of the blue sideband 7.64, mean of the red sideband 7.9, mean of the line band 7.91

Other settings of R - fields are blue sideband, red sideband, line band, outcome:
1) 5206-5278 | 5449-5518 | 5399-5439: 0.9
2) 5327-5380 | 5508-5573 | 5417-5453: 1.9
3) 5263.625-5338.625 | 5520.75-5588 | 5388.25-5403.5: 1.9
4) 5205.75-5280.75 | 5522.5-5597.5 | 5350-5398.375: -2.7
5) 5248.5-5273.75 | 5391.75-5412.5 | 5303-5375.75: -3.7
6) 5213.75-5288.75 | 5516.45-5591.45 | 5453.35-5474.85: 0.5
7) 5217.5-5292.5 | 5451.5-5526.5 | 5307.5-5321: -0.1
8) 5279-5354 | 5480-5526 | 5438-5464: 0.6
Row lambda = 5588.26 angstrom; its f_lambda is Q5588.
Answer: 8.57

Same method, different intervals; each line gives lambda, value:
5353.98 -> 7.555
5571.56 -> 7.344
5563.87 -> 7.351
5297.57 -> 7.798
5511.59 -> 7.021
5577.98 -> 7.972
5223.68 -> 7.87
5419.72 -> 8.361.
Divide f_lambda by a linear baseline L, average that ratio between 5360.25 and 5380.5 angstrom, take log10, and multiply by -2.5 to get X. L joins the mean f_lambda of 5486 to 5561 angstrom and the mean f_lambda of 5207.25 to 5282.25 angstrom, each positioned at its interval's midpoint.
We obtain -0.18 mag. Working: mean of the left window 7.58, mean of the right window 7.94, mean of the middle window 9.13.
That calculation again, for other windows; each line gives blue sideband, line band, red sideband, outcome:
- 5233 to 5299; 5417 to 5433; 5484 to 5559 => -0.02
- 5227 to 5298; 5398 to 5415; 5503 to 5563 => 0.08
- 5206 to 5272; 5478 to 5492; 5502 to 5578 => -0.07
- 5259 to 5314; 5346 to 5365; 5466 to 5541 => 0.03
